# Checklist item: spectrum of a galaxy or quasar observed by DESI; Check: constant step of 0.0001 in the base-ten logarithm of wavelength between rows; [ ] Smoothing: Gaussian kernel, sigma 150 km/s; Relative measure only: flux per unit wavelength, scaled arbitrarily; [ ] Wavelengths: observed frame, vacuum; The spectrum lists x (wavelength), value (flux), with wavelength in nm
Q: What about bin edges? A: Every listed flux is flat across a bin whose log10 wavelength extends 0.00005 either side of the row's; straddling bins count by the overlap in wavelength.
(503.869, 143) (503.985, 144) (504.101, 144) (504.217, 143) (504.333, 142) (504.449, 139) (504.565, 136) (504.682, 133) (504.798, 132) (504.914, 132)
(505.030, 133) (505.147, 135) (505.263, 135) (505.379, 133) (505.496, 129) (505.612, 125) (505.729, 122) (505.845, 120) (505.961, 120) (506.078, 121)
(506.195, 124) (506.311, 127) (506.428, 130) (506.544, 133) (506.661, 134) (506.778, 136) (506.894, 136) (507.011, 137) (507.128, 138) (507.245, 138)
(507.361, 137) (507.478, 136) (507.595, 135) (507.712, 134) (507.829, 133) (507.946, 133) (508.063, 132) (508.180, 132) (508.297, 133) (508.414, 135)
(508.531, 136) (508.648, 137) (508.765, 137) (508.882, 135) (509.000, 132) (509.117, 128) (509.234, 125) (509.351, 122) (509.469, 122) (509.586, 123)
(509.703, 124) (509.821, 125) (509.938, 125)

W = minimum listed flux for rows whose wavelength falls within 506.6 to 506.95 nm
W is 134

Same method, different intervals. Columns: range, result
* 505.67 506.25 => 120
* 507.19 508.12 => 132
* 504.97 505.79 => 122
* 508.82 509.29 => 125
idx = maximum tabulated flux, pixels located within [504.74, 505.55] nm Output 135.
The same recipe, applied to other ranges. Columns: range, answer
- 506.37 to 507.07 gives 137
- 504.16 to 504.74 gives 143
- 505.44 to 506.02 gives 129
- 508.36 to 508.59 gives 136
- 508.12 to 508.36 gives 133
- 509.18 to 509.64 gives 125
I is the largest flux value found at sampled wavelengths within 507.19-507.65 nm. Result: 138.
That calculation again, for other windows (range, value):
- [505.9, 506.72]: 134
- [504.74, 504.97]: 132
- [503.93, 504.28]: 144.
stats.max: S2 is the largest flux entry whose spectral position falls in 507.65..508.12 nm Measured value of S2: 134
